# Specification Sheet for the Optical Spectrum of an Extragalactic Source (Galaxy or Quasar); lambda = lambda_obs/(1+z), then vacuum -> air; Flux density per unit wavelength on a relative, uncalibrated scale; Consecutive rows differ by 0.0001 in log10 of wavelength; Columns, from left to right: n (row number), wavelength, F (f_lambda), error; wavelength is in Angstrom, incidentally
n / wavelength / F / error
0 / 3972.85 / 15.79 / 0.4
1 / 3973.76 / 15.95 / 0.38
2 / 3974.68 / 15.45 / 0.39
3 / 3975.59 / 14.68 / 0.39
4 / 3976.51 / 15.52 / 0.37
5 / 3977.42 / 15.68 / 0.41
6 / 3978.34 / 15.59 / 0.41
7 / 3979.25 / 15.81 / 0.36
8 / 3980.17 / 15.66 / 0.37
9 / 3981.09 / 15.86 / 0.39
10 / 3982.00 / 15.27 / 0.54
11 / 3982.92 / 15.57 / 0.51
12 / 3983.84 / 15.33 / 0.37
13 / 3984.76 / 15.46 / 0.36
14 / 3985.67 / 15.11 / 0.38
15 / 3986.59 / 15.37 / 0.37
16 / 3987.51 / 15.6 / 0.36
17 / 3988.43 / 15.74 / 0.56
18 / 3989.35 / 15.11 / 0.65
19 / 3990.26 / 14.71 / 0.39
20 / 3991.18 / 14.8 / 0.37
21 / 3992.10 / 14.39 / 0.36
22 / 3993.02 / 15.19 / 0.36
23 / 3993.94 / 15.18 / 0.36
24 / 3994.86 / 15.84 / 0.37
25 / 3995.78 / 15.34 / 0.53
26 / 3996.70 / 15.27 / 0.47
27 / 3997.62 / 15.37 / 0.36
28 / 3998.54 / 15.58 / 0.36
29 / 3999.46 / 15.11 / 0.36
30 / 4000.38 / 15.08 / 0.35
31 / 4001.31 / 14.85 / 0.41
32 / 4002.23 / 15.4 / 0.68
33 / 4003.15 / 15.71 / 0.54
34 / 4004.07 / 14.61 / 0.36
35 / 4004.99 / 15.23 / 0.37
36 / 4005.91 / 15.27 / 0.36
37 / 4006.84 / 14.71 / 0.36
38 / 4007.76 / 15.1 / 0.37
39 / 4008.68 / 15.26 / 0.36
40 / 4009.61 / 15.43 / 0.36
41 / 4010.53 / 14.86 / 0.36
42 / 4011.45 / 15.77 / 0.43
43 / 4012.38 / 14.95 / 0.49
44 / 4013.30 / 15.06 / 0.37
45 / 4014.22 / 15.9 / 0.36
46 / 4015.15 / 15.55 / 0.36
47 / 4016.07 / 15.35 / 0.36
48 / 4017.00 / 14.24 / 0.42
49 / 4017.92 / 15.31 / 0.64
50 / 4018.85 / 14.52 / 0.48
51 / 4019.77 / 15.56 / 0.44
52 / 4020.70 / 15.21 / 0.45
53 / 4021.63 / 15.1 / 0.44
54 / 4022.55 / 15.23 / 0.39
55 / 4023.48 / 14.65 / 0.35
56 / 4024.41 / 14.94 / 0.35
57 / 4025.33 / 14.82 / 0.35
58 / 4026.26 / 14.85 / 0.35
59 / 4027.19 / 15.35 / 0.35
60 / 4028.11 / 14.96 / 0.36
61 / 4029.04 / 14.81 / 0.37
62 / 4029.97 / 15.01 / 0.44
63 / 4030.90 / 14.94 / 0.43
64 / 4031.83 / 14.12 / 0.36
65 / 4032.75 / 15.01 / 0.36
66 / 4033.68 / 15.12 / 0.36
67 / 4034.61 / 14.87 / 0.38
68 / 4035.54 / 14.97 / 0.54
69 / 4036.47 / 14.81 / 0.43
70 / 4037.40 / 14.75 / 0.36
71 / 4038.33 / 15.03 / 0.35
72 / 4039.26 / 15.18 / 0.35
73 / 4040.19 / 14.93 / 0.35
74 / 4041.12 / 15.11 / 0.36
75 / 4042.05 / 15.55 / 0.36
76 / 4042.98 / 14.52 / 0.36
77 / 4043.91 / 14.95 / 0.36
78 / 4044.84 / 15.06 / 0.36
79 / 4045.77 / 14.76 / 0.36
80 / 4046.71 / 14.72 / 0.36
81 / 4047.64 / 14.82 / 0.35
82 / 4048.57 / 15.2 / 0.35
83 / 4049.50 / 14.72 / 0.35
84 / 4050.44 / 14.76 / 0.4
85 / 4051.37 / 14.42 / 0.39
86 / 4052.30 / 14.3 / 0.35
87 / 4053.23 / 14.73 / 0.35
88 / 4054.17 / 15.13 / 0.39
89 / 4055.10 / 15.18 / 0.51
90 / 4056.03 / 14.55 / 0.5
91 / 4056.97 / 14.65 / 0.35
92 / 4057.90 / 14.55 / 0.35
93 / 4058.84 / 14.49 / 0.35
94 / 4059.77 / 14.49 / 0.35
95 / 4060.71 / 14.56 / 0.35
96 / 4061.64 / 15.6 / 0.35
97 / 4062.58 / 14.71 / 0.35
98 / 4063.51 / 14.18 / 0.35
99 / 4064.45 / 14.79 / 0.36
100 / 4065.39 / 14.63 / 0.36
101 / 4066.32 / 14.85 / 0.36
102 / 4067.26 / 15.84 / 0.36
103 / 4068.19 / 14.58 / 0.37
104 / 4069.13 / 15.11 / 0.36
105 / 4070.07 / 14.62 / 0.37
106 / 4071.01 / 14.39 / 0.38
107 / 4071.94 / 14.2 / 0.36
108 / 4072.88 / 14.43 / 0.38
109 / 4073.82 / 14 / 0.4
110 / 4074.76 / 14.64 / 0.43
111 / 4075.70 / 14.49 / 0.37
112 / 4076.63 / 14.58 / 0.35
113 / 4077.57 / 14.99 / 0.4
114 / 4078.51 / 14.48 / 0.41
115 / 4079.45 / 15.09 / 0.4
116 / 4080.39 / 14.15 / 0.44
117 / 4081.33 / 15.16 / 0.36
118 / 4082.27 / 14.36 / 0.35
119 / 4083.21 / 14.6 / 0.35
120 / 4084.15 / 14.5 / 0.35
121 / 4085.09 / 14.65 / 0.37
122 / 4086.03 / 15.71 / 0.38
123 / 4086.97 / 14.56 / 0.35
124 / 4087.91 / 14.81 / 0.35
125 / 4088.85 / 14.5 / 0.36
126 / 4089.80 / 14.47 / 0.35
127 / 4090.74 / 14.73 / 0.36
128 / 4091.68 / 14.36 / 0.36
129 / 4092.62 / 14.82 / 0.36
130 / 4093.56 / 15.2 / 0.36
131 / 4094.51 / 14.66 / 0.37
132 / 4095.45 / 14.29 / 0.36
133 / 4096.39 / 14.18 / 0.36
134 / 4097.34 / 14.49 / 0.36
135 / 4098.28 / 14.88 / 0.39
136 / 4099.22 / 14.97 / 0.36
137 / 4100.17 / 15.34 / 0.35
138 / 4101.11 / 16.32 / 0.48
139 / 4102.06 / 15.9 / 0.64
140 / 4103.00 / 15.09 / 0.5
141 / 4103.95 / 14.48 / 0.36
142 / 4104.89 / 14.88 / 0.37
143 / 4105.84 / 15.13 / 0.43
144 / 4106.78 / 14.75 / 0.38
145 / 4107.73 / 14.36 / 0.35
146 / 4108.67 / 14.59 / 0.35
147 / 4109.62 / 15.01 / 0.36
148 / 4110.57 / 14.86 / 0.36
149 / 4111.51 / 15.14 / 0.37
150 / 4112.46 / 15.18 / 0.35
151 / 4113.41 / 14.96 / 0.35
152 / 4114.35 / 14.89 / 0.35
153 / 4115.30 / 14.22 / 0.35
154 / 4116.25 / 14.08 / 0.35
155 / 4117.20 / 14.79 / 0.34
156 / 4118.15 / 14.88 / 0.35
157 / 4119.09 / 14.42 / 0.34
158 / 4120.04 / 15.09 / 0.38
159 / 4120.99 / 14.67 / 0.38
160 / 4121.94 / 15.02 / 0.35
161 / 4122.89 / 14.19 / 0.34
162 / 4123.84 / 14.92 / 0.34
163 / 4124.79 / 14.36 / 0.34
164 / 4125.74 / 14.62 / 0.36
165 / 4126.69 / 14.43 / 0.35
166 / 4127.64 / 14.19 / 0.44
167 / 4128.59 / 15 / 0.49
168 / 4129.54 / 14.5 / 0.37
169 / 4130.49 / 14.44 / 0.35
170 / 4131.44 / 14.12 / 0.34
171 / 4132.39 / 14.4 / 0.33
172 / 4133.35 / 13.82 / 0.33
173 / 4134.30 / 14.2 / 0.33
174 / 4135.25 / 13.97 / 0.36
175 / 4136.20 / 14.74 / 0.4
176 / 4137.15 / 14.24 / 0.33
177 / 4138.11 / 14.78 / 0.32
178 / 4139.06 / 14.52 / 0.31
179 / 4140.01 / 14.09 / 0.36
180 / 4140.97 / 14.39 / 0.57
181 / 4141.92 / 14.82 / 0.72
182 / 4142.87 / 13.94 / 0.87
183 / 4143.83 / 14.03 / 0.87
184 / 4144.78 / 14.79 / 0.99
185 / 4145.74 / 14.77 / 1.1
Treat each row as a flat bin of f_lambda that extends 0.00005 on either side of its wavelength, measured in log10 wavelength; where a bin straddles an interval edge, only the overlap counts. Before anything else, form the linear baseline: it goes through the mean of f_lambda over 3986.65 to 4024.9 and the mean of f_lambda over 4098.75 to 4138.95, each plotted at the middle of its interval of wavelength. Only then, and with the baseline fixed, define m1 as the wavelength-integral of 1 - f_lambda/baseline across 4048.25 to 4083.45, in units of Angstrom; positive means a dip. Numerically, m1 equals 0.6 Angstrom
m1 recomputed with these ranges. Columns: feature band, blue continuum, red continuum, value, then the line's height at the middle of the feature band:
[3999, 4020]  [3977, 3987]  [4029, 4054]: 0.1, 15.2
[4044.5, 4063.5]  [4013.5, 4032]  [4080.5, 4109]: 0.2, 14.9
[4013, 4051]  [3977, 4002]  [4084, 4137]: 0.3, 15.1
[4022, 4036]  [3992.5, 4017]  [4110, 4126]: 0.2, 15.1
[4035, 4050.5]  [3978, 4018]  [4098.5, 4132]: 0.2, 15.1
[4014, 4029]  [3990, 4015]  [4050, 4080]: 0.0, 15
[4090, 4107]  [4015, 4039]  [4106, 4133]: -0.2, 14.7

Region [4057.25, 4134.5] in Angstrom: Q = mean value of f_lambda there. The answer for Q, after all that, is 14.7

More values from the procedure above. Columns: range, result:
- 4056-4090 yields 14.7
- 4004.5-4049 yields 15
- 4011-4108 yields 14.9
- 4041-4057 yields 14.8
